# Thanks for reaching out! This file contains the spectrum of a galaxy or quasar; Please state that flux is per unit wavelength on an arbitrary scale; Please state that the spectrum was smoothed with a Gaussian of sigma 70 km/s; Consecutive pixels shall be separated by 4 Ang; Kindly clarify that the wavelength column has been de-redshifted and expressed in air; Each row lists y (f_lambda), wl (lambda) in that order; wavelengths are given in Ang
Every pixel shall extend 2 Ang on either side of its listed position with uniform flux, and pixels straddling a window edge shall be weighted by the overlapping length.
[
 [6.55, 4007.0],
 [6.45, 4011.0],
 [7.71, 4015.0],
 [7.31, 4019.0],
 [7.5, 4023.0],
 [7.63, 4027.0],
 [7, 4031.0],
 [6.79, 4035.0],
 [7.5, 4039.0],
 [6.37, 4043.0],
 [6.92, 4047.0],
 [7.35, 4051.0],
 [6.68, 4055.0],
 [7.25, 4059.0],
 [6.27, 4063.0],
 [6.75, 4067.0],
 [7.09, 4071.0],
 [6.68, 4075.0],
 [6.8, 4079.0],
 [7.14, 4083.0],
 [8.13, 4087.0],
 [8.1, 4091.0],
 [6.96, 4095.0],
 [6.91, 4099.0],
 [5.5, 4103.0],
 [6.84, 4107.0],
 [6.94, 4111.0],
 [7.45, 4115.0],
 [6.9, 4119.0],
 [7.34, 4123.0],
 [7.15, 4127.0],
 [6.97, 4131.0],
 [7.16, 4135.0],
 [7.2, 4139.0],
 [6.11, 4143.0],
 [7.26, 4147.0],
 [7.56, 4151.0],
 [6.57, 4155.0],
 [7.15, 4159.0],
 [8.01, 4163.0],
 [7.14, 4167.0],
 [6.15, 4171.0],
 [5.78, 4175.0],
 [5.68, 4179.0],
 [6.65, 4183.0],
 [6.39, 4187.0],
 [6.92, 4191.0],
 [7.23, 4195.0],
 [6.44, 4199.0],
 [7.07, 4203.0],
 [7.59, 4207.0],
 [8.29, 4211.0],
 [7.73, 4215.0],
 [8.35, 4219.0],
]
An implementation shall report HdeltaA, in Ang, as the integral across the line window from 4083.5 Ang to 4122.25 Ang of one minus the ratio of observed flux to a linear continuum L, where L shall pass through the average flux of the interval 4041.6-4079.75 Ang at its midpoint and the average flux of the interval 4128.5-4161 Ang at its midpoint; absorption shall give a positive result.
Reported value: -1.0 Ang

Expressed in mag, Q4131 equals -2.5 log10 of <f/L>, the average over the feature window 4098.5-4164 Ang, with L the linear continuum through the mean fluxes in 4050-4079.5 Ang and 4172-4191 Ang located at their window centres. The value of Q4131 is -0.08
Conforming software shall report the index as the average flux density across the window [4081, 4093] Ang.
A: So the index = 7.79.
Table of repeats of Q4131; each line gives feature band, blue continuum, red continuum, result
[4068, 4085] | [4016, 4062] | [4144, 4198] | 0.02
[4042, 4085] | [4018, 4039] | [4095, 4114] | 0.02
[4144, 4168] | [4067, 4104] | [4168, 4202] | -0.10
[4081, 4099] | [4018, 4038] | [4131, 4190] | -0.07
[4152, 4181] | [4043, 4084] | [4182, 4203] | 0.02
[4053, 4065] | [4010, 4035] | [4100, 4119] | 0.05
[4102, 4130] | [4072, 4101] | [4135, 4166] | 0.04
